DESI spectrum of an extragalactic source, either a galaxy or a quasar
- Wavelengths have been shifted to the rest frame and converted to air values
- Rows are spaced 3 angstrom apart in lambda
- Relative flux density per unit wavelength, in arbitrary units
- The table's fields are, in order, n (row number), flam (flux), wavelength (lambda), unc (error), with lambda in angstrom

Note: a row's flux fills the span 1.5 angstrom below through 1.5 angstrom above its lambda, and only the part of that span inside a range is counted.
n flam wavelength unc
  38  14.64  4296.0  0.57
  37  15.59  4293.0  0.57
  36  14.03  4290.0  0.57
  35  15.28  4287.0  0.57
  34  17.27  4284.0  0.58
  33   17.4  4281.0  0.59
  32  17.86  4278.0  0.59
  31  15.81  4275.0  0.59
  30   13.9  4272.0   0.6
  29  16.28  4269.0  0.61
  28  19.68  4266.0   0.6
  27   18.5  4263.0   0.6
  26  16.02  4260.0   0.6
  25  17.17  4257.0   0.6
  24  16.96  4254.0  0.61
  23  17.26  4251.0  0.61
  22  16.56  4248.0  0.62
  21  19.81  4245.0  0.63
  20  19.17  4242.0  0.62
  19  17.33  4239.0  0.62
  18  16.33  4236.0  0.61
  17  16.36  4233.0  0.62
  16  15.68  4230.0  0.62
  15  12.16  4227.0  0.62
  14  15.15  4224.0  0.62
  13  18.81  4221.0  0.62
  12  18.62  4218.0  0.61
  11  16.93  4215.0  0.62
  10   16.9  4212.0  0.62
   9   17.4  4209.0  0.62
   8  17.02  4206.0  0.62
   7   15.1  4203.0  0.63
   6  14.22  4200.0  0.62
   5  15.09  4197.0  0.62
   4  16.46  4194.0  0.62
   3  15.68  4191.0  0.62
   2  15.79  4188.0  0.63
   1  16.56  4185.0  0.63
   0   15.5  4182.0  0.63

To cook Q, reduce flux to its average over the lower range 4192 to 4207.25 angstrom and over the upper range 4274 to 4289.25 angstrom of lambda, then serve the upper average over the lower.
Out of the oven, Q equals 1.07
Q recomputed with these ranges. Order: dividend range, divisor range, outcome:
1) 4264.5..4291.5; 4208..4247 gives 0.97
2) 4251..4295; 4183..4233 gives 1.03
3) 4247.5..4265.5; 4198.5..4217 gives 1.06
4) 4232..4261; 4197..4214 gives 1.08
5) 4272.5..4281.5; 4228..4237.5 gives 1.05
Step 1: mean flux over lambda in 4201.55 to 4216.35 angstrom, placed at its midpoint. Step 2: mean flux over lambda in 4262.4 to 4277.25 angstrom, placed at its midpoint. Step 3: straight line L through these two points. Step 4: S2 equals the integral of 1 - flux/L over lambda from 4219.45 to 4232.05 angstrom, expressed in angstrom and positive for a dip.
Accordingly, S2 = 0.9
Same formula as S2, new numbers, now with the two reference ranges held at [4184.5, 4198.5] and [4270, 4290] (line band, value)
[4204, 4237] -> -1.09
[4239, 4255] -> -1.92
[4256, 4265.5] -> -0.86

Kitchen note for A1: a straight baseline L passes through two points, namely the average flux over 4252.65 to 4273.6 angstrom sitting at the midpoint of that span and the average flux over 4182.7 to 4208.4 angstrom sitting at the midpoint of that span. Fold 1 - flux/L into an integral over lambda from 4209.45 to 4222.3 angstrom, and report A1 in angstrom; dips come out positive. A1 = -1.3 angstrom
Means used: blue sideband 15.8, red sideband 16.9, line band 17.8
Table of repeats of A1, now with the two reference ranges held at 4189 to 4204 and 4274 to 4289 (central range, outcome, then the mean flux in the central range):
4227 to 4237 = 0.2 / 15.5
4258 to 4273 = -0.5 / 17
